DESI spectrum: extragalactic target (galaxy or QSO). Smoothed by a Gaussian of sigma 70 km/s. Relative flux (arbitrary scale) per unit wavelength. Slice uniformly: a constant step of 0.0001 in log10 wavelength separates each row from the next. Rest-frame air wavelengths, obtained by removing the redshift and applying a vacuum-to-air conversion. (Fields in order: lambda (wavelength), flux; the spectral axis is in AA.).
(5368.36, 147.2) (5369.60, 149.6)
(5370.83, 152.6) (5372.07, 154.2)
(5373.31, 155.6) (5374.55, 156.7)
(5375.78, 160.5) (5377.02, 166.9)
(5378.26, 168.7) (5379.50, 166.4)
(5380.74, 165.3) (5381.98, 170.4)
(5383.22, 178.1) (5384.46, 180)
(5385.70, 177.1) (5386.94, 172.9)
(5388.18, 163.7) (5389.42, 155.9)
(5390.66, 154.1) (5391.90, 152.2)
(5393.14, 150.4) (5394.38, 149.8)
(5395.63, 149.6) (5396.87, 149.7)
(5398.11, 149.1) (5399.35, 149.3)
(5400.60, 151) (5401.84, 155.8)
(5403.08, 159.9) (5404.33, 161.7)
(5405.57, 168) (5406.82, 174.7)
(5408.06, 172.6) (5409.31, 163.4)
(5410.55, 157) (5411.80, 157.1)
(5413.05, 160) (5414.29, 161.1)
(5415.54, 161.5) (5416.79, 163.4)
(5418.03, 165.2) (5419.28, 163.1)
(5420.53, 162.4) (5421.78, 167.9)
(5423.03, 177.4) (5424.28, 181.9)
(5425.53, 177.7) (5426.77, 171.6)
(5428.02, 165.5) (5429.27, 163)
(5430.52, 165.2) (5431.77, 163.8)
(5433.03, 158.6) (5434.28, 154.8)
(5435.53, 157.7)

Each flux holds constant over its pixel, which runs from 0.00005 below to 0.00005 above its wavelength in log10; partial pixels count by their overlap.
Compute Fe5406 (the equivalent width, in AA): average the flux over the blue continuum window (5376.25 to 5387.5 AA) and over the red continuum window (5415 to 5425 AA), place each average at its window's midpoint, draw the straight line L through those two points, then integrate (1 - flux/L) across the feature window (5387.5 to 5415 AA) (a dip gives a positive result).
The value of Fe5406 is 2.0 AA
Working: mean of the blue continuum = 171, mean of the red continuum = 168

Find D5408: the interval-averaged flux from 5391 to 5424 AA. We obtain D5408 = 160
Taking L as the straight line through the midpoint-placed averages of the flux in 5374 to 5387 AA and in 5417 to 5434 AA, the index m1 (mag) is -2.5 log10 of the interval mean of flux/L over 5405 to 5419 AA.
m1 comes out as 0.03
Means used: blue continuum 169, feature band 164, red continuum 168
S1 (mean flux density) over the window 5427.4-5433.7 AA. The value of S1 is 163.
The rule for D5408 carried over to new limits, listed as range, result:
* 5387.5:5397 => 154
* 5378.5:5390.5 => 169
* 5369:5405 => 160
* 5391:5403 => 151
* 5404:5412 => 165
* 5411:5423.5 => 164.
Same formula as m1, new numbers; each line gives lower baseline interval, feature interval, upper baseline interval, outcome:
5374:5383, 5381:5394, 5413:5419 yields -0.002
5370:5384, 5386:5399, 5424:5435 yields 0.060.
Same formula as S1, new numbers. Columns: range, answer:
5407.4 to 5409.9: 168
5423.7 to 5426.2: 180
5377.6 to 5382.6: 168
